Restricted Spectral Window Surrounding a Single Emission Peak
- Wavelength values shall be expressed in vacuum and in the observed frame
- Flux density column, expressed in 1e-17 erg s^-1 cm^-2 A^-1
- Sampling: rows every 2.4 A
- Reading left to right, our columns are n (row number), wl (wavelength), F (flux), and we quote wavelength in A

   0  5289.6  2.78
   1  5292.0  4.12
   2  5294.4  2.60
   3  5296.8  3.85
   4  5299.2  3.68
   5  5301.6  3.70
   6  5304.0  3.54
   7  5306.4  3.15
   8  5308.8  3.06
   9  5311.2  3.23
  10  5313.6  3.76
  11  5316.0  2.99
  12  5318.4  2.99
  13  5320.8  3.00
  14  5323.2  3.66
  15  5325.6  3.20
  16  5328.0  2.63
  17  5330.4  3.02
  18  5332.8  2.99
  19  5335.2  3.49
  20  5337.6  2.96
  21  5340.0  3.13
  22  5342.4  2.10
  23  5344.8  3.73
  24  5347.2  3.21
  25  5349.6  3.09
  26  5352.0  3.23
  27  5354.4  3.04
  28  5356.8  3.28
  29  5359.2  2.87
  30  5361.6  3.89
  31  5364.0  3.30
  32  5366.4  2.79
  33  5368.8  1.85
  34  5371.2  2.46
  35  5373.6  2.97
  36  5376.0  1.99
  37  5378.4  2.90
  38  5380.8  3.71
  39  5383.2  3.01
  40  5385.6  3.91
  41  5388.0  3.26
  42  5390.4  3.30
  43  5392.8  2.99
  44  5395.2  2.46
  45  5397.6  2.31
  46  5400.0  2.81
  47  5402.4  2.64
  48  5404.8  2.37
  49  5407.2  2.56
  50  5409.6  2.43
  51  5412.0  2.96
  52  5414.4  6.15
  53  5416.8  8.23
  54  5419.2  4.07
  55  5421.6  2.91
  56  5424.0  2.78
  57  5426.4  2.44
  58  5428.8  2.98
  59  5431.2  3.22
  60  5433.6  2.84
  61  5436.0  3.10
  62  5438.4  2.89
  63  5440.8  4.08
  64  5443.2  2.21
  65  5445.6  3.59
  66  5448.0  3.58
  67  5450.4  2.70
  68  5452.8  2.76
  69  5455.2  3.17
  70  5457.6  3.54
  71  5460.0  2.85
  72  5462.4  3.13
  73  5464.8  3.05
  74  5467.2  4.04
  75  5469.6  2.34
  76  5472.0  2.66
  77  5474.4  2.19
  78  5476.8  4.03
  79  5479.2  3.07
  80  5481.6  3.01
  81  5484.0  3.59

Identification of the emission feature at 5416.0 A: H-gamma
